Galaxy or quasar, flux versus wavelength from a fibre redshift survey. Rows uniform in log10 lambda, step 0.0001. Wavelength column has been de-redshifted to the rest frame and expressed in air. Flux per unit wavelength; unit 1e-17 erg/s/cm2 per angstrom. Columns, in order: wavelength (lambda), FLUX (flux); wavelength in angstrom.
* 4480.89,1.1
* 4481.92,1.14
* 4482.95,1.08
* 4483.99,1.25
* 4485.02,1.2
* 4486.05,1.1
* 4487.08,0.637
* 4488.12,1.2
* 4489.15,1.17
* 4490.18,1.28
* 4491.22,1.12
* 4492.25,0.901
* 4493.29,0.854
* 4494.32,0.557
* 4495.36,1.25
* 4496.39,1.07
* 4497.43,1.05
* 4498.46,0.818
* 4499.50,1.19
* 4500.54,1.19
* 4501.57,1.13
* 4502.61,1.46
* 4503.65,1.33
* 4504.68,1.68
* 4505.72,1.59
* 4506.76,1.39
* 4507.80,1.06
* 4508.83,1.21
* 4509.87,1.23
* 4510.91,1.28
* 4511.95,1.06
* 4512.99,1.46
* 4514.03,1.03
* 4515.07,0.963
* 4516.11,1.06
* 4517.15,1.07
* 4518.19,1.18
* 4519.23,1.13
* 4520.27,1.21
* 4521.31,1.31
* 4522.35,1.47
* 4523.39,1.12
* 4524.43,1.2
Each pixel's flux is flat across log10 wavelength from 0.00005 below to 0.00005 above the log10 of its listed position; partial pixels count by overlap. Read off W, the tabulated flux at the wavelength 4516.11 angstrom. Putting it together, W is 1.06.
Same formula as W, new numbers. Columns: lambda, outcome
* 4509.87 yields 1.23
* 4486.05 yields 1.1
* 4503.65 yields 1.33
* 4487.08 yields 0.637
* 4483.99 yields 1.25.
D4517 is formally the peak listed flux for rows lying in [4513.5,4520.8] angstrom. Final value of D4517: 1.21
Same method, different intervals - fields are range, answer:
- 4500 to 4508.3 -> 1.68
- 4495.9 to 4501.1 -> 1.19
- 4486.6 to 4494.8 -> 1.28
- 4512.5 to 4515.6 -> 1.46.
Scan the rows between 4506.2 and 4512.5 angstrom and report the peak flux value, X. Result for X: 1.39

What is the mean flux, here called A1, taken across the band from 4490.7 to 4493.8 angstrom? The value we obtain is 0.957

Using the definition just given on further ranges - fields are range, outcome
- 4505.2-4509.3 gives 1.31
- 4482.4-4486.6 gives 1.15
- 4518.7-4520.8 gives 1.17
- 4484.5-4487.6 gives 0.981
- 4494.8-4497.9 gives 1.12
